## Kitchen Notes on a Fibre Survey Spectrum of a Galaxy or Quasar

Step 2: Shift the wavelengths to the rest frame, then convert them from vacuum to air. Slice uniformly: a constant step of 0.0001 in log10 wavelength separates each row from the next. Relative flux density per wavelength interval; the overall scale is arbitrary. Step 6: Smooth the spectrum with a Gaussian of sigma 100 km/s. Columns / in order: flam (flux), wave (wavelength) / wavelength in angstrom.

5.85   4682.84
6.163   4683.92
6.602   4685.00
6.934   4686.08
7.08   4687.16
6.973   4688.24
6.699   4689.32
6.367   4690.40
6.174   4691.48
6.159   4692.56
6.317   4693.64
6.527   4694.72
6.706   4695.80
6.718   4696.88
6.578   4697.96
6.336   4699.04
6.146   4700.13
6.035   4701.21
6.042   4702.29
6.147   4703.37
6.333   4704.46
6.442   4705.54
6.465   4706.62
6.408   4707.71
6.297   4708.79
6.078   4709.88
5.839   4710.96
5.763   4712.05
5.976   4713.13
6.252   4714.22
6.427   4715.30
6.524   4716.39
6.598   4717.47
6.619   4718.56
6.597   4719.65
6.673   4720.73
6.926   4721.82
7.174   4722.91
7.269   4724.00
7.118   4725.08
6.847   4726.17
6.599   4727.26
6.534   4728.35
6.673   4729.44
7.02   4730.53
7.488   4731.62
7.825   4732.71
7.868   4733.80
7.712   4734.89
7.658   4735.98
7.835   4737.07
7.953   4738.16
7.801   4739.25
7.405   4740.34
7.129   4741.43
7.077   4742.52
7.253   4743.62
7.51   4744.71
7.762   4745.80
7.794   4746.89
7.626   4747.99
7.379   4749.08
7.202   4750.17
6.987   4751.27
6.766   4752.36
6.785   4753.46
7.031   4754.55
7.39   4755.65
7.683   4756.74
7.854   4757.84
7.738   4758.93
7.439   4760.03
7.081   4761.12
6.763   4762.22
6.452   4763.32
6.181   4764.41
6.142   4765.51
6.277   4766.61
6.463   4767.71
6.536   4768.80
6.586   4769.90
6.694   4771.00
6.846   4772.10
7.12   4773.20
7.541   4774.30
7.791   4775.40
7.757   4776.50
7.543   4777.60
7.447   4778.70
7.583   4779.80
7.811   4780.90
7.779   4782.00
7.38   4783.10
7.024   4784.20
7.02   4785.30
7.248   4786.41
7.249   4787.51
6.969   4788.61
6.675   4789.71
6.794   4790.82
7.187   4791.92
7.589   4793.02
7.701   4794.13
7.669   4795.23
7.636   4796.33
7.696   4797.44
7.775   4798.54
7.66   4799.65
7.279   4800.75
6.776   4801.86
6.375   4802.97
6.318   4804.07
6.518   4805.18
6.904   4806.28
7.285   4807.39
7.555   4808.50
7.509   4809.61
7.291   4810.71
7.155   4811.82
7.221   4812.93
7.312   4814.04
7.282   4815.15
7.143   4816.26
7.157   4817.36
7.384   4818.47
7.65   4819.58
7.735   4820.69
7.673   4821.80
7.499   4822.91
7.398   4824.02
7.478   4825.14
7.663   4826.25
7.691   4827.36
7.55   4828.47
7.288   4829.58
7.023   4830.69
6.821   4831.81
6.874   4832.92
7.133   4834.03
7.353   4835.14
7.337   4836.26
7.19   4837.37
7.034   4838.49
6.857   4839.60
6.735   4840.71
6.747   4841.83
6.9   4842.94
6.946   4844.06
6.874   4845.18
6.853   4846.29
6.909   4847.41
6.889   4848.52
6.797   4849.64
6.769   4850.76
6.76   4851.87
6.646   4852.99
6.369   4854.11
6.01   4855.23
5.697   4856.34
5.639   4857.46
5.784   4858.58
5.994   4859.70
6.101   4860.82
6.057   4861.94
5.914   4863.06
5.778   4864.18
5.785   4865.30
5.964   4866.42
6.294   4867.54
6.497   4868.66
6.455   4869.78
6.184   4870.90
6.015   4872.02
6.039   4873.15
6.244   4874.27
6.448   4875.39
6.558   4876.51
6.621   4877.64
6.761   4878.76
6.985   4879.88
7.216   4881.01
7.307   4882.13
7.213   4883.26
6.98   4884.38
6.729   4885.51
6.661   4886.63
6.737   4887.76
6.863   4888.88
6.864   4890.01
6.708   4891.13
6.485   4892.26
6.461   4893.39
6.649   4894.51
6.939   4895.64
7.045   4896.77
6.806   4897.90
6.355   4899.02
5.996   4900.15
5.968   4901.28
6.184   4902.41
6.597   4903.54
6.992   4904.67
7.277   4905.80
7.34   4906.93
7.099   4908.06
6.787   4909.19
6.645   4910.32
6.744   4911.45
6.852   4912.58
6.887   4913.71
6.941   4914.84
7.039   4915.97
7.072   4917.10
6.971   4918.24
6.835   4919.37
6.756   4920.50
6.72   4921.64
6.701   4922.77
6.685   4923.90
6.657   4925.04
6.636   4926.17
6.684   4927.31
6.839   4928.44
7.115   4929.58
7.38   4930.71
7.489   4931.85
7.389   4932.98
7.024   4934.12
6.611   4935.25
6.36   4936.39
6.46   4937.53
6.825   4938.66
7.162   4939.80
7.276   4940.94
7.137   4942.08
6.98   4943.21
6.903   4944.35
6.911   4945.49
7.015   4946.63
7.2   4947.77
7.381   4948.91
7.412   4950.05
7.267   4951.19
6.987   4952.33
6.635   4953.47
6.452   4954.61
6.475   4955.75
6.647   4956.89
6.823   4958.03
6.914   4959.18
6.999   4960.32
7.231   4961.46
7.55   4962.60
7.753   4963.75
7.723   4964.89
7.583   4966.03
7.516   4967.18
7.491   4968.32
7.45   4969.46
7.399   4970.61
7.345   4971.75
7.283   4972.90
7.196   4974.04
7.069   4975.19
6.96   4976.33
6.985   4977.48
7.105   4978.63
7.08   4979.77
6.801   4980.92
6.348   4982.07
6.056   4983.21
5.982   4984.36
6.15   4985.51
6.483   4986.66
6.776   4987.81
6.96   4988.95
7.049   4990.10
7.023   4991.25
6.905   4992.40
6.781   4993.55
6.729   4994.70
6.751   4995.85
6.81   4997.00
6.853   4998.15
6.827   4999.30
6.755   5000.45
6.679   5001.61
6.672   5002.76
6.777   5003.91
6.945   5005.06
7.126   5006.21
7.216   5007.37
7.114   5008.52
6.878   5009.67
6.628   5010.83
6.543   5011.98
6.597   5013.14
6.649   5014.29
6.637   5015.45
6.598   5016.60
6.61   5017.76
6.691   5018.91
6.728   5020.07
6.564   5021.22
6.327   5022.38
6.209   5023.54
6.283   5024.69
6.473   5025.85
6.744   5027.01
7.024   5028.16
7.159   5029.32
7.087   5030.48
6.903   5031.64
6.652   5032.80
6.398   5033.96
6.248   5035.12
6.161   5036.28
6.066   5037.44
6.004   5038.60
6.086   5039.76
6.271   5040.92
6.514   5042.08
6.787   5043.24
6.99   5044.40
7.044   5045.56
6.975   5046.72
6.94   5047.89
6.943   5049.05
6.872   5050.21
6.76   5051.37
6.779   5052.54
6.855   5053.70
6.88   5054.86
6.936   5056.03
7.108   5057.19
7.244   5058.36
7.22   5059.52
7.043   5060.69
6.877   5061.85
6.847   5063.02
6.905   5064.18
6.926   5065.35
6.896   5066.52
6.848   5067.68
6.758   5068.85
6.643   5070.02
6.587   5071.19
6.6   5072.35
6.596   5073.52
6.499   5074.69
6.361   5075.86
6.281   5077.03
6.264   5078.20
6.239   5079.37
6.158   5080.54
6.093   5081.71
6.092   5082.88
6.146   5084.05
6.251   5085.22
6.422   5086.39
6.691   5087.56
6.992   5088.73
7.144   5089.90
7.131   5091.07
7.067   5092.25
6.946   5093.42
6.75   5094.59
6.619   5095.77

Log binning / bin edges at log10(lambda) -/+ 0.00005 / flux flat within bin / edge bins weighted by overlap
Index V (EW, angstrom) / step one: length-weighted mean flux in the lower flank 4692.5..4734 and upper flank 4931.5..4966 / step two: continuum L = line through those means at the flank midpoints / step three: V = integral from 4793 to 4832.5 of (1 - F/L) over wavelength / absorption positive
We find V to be -3.2 angstrom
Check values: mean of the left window 6.57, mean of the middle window 7.32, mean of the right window 7.04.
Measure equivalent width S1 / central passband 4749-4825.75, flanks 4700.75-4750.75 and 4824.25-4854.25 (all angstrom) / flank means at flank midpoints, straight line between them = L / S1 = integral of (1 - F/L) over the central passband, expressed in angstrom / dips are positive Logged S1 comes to -2.42 angstrom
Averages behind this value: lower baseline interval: 6.92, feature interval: 7.2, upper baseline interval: 7.03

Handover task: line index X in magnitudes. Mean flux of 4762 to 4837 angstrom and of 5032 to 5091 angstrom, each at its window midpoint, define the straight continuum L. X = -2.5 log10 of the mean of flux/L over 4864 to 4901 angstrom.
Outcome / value 0.07 mag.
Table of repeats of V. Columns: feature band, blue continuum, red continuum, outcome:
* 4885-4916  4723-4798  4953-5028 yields 1.2 angstrom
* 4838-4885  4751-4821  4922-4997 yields 3.9 angstrom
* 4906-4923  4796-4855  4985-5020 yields 0.1 angstrom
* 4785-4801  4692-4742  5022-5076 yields -1.5 angstrom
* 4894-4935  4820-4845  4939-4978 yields 1.9 angstrom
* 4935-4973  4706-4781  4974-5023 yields -1.7 angstrom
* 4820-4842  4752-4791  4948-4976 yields -0.4 angstrom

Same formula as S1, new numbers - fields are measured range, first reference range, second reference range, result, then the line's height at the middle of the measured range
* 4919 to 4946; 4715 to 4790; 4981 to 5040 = -0.4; 6.8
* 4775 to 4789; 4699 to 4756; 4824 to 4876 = -1.4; 6.78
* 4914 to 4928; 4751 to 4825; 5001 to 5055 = 0.2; 6.91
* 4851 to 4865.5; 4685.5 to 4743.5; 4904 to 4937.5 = 1.7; 6.86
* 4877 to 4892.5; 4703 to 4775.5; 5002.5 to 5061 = -0.1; 6.84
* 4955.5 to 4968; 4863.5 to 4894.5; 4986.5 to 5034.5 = -1.0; 6.68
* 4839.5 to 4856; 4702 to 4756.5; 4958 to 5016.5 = 0.5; 6.94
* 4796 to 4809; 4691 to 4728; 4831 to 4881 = -1.3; 6.49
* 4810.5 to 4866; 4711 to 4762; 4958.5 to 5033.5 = 1.2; 7.03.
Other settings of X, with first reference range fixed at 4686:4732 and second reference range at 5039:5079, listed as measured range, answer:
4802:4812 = -0.06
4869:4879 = 0.05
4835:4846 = -0.06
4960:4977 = -0.10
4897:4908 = 0.00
